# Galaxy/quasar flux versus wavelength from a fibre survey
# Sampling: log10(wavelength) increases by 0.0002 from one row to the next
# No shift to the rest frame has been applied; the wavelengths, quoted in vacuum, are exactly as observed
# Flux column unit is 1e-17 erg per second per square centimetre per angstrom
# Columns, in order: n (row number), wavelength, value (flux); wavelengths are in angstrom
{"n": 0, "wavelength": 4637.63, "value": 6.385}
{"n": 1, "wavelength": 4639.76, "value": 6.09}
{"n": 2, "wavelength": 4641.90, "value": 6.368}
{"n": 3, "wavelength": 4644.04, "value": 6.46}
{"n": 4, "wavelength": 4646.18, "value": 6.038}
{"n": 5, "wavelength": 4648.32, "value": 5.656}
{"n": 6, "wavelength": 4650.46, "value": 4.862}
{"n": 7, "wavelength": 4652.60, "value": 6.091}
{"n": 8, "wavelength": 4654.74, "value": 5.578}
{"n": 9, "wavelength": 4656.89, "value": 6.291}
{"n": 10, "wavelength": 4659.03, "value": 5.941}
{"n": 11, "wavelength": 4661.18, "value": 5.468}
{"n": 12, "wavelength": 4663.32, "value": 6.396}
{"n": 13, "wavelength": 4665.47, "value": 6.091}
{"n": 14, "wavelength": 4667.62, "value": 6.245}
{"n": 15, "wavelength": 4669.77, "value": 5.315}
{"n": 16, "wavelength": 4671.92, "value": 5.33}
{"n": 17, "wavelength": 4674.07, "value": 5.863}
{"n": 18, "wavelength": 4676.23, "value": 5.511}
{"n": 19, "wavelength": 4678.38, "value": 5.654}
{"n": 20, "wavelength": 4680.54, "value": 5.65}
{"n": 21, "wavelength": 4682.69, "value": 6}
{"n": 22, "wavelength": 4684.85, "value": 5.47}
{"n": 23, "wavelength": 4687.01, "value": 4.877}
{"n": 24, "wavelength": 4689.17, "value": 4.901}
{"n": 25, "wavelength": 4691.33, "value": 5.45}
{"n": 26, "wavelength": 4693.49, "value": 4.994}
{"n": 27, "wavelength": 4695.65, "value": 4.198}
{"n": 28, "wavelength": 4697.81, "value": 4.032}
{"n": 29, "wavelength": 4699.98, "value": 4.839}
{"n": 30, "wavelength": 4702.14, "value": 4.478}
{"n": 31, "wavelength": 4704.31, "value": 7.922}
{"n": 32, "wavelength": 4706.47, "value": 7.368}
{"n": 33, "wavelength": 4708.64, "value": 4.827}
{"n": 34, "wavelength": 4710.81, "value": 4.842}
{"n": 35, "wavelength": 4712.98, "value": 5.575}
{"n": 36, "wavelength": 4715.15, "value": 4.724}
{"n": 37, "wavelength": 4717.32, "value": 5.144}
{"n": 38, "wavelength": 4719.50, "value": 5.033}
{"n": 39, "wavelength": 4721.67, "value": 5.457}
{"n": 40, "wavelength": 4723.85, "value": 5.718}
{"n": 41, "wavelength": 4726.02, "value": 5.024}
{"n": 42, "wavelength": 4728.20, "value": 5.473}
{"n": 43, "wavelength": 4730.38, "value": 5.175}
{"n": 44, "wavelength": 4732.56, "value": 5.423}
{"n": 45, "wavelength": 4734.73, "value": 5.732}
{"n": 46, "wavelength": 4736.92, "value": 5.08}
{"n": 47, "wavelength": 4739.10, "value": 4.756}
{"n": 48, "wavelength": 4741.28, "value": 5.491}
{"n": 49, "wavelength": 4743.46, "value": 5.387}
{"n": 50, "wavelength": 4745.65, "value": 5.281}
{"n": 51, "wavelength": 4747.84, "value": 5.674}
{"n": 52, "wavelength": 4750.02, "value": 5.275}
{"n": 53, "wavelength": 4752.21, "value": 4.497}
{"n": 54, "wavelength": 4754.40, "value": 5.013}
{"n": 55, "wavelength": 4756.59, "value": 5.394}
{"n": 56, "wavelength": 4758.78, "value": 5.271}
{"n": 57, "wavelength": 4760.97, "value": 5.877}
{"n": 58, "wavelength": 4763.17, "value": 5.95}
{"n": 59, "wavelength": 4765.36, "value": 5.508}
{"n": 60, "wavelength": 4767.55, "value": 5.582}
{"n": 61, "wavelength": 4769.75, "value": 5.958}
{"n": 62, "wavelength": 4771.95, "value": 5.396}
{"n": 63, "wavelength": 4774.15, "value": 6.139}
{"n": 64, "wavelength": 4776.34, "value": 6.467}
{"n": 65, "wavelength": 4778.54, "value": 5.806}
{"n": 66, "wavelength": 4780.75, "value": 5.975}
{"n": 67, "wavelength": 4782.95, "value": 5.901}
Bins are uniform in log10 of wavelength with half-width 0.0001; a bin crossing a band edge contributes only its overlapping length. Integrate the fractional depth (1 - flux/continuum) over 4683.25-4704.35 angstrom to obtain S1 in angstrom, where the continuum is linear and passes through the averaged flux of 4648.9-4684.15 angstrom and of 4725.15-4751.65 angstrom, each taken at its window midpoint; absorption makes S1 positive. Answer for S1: 2.2 angstrom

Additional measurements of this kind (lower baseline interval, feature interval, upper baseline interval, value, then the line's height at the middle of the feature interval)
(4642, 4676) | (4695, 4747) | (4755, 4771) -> 3.8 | 5.72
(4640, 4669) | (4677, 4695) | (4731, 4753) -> 1.1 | 5.71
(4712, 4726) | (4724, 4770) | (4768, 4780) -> 1.9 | 5.6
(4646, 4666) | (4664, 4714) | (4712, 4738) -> 1.0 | 5.57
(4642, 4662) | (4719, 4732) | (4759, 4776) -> 1.1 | 5.81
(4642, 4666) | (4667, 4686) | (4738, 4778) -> 0.6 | 5.82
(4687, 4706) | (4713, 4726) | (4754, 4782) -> 0.3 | 5.35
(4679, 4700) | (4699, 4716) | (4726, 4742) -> -1.4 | 5.15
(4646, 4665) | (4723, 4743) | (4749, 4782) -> 1.2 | 5.67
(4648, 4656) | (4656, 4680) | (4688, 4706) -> -1.8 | 5.42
